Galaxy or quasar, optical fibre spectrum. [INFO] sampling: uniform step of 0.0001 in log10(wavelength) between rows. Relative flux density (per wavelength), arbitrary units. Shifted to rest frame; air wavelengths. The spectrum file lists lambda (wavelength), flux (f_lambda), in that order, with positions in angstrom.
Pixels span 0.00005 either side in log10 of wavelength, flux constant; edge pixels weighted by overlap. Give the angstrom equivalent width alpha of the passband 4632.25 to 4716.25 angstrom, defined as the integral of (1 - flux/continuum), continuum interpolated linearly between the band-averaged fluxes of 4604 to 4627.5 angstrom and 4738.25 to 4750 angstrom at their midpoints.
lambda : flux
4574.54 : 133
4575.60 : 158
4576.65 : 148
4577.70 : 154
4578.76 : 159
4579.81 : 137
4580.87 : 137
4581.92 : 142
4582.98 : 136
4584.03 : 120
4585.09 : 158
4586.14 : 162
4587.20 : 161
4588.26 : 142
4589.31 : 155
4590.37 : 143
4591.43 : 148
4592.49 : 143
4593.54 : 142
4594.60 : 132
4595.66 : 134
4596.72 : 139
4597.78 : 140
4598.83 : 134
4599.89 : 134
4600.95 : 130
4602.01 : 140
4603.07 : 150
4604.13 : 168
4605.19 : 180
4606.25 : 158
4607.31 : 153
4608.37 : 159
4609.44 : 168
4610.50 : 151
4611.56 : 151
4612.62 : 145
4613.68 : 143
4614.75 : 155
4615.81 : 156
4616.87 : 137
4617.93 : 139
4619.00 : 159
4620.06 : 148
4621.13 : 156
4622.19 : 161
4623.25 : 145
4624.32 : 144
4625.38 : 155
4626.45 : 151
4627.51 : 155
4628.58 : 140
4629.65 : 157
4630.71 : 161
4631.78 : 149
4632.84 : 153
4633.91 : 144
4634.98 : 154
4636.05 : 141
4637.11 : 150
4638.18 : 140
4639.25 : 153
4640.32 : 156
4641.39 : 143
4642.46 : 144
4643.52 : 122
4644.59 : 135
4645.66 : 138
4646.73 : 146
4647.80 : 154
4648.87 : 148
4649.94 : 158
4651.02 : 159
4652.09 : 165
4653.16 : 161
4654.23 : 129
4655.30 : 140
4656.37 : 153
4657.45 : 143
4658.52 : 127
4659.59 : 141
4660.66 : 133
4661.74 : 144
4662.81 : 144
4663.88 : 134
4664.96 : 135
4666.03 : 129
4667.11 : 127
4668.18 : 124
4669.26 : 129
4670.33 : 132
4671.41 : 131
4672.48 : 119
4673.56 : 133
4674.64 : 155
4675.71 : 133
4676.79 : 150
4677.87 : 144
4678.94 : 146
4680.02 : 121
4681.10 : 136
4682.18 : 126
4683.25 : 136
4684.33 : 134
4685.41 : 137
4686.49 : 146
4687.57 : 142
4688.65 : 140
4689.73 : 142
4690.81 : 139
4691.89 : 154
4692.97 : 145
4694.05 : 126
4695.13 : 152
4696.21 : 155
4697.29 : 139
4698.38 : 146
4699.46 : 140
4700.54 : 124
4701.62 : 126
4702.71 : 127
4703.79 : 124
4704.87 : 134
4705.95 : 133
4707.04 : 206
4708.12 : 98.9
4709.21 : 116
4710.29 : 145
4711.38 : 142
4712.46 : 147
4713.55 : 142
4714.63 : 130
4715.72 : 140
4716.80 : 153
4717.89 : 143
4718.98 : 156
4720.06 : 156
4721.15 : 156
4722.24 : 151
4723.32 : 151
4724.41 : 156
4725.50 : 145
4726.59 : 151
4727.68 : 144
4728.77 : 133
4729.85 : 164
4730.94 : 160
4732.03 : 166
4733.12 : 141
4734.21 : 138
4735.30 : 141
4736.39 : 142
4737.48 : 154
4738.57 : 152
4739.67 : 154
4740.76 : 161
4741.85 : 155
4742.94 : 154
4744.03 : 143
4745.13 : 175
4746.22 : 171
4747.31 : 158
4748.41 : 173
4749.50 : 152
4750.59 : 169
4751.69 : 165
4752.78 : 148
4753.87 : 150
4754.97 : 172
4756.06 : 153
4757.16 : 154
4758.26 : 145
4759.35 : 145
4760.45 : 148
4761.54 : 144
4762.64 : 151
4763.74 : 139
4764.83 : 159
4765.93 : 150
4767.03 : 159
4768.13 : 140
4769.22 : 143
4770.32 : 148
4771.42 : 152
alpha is 8.5 angstrom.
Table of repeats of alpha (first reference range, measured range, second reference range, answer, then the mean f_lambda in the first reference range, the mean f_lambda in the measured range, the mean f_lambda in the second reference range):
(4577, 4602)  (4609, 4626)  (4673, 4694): -1.1 angstrom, 143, 151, 140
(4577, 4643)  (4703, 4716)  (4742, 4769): 1.3 angstrom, 148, 138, 155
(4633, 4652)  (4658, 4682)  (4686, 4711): 1.4 angstrom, 147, 135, 139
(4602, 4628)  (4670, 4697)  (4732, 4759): 2.7 angstrom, 153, 139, 155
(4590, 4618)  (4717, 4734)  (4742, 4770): 0.2 angstrom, 147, 151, 154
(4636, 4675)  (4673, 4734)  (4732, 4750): 2.5 angstrom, 141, 142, 154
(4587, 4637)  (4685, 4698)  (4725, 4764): 0.7 angstrom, 149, 143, 153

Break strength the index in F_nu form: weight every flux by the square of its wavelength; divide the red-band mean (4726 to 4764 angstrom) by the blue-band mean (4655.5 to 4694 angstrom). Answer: 1.15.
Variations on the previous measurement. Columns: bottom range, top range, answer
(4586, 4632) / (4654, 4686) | 0.93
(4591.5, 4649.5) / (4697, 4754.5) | 1.05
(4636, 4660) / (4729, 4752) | 1.12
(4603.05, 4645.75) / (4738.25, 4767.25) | 1.09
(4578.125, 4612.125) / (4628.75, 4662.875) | 1.02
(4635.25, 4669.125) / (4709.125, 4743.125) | 1.08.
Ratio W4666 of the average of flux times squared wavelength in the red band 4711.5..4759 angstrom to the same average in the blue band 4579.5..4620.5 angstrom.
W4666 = 1.10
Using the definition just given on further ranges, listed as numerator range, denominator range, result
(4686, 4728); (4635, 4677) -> 1.03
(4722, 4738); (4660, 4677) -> 1.14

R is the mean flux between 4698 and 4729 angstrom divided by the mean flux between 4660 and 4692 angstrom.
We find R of 1.04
